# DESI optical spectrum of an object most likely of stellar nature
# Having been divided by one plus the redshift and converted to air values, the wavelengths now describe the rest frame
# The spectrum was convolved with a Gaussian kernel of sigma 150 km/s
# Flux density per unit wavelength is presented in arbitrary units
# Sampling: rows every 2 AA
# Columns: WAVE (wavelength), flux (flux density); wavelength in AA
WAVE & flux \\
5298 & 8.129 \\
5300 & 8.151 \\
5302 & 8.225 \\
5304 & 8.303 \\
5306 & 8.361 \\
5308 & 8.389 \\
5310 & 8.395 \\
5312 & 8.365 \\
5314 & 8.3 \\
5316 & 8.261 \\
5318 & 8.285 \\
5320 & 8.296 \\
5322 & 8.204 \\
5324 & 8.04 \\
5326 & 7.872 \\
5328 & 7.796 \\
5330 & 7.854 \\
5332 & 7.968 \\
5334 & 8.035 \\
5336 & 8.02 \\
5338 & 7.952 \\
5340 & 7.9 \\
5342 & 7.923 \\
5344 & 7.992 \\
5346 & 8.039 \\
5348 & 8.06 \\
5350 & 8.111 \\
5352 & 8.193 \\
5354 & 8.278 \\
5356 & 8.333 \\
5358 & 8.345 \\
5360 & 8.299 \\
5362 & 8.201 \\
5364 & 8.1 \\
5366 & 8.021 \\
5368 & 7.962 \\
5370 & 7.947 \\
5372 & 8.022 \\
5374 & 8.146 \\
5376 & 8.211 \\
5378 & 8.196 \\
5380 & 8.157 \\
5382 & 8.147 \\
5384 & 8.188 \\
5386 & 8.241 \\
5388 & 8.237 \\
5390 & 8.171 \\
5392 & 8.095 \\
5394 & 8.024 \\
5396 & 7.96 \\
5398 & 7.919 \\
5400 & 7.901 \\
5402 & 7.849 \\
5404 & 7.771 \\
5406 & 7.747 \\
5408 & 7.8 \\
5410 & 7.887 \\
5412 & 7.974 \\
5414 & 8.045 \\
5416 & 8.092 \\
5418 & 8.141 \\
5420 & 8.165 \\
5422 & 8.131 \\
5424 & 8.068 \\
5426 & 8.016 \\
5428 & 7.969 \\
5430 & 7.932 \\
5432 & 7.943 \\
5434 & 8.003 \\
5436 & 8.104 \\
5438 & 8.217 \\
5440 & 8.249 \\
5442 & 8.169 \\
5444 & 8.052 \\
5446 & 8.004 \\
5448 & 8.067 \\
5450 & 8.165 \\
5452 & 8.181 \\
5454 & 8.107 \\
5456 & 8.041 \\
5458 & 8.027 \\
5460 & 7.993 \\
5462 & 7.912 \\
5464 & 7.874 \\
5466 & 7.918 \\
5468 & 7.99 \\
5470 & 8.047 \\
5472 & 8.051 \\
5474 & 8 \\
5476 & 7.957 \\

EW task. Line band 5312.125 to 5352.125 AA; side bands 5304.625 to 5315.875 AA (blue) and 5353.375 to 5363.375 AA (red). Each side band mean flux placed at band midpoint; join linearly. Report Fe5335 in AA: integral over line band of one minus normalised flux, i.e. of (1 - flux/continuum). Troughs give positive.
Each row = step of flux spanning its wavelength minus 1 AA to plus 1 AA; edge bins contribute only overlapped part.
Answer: 1.3 AA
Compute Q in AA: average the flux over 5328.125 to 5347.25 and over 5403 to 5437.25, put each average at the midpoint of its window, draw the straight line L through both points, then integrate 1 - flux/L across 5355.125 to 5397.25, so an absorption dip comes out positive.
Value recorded -0.9 AA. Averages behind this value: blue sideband 7.96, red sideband 7.99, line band 8.14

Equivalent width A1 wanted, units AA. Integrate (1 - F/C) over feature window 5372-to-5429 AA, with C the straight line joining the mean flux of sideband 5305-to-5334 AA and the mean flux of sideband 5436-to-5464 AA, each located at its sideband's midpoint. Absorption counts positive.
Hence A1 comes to 0.5 AA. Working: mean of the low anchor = 8.17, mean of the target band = 8.04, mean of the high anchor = 8.08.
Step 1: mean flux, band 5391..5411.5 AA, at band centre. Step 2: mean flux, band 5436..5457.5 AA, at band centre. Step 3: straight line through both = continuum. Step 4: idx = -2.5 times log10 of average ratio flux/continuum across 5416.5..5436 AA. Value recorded 0.00 mag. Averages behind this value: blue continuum 7.9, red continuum 8.12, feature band 8.05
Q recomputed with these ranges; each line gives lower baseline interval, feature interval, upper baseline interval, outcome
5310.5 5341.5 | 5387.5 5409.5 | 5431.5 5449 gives 0.4 AA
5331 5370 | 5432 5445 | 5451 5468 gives -0.2 AA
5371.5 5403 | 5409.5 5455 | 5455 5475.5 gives -0.3 AA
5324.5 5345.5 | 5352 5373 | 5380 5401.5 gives -0.4 AA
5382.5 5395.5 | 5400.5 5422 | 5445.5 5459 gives 0.5 AA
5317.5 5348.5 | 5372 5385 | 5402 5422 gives -0.3 AA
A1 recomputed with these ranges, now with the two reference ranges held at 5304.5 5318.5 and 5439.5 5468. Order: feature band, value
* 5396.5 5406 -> 0.35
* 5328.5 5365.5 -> 0.81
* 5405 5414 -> 0.29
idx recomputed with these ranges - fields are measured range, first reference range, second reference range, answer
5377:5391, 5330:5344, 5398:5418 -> -0.04 mag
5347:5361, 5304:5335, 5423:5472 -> -0.01 mag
